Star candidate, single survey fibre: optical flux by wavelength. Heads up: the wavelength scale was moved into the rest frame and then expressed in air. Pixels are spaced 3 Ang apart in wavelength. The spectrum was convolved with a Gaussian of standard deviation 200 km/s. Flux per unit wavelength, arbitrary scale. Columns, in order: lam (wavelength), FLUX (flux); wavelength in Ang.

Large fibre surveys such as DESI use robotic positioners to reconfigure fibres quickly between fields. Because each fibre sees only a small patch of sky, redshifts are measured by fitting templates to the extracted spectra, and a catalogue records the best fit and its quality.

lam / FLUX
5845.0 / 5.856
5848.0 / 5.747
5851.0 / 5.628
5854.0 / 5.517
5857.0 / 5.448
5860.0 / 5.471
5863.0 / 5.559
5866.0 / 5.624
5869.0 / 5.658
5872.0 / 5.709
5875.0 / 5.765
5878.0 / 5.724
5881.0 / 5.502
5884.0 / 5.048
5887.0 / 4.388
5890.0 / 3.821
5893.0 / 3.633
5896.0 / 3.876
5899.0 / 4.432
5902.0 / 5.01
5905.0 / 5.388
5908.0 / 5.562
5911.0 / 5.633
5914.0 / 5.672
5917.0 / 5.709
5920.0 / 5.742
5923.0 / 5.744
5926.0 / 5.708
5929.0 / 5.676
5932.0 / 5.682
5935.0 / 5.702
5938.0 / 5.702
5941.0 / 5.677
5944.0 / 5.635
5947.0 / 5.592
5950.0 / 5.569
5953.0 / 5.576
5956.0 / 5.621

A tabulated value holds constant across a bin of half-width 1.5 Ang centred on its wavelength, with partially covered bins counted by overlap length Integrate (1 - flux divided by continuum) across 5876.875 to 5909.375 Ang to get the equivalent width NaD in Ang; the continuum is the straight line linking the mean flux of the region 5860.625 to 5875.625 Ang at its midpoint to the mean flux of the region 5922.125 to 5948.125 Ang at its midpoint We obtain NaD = 5.2 Ang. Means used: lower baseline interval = 5.65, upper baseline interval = 5.68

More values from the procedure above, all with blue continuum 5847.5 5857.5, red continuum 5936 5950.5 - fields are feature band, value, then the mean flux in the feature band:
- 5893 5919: 2.5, 5.08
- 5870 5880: -0.2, 5.72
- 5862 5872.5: -0.1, 5.63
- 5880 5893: 2.5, 4.54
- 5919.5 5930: -0.2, 5.72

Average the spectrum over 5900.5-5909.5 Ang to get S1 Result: 5.32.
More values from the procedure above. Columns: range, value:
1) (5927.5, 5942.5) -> 5.69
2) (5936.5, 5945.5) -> 5.67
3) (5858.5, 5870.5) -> 5.58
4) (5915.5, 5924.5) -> 5.73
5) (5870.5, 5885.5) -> 5.55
